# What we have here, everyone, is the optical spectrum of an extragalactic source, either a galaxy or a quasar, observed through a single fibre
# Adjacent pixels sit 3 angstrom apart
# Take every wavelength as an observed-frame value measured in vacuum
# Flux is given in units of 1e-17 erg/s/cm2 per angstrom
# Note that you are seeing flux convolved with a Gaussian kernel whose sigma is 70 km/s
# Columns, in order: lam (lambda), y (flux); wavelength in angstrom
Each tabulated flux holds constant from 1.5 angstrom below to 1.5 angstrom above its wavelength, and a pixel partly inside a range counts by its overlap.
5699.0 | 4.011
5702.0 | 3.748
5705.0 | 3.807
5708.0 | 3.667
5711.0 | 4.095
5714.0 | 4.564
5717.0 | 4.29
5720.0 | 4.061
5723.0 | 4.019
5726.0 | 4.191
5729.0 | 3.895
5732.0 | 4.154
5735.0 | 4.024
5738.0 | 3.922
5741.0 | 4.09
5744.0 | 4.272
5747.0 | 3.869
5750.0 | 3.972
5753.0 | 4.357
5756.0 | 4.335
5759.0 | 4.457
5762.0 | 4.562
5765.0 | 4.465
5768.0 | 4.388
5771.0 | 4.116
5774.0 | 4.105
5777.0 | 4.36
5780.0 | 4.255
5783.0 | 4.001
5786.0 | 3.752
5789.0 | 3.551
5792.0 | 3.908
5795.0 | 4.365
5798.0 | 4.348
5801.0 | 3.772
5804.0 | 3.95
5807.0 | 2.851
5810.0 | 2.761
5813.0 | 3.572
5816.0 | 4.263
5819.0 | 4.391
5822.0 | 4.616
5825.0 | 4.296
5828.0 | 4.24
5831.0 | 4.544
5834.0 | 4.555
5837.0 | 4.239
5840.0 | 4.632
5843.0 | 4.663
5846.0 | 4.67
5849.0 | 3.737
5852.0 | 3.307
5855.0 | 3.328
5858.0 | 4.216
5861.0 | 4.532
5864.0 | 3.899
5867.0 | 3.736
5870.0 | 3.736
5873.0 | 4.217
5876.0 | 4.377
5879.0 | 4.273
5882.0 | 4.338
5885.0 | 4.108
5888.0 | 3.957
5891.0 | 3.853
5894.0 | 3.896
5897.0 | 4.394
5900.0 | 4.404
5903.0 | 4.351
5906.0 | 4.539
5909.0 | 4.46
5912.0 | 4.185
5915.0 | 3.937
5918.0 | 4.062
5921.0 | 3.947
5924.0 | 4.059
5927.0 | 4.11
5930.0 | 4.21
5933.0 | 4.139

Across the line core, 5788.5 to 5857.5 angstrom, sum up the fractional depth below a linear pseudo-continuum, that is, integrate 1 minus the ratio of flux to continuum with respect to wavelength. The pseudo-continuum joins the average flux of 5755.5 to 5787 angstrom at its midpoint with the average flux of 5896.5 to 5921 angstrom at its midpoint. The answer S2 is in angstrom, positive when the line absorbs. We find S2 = 3.7 angstrom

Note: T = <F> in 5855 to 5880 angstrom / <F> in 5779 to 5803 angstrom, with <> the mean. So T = 1.02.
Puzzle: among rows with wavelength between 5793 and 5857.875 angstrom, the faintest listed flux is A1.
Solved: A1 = 2.761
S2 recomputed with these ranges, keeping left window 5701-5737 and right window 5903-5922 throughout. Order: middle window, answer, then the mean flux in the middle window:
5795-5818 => 2.3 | 3.71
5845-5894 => 1.9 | 4.01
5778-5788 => 0.2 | 4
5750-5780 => -1.8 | 4.33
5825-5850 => -1.6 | 4.42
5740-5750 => 0.0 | 4.06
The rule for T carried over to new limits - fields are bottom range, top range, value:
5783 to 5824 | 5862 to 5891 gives 1.05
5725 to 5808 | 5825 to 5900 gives 1.02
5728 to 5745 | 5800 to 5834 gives 0.98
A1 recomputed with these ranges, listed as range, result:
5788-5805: 3.551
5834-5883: 3.307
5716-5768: 3.869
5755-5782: 4.105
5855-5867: 3.328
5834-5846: 4.239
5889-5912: 3.853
